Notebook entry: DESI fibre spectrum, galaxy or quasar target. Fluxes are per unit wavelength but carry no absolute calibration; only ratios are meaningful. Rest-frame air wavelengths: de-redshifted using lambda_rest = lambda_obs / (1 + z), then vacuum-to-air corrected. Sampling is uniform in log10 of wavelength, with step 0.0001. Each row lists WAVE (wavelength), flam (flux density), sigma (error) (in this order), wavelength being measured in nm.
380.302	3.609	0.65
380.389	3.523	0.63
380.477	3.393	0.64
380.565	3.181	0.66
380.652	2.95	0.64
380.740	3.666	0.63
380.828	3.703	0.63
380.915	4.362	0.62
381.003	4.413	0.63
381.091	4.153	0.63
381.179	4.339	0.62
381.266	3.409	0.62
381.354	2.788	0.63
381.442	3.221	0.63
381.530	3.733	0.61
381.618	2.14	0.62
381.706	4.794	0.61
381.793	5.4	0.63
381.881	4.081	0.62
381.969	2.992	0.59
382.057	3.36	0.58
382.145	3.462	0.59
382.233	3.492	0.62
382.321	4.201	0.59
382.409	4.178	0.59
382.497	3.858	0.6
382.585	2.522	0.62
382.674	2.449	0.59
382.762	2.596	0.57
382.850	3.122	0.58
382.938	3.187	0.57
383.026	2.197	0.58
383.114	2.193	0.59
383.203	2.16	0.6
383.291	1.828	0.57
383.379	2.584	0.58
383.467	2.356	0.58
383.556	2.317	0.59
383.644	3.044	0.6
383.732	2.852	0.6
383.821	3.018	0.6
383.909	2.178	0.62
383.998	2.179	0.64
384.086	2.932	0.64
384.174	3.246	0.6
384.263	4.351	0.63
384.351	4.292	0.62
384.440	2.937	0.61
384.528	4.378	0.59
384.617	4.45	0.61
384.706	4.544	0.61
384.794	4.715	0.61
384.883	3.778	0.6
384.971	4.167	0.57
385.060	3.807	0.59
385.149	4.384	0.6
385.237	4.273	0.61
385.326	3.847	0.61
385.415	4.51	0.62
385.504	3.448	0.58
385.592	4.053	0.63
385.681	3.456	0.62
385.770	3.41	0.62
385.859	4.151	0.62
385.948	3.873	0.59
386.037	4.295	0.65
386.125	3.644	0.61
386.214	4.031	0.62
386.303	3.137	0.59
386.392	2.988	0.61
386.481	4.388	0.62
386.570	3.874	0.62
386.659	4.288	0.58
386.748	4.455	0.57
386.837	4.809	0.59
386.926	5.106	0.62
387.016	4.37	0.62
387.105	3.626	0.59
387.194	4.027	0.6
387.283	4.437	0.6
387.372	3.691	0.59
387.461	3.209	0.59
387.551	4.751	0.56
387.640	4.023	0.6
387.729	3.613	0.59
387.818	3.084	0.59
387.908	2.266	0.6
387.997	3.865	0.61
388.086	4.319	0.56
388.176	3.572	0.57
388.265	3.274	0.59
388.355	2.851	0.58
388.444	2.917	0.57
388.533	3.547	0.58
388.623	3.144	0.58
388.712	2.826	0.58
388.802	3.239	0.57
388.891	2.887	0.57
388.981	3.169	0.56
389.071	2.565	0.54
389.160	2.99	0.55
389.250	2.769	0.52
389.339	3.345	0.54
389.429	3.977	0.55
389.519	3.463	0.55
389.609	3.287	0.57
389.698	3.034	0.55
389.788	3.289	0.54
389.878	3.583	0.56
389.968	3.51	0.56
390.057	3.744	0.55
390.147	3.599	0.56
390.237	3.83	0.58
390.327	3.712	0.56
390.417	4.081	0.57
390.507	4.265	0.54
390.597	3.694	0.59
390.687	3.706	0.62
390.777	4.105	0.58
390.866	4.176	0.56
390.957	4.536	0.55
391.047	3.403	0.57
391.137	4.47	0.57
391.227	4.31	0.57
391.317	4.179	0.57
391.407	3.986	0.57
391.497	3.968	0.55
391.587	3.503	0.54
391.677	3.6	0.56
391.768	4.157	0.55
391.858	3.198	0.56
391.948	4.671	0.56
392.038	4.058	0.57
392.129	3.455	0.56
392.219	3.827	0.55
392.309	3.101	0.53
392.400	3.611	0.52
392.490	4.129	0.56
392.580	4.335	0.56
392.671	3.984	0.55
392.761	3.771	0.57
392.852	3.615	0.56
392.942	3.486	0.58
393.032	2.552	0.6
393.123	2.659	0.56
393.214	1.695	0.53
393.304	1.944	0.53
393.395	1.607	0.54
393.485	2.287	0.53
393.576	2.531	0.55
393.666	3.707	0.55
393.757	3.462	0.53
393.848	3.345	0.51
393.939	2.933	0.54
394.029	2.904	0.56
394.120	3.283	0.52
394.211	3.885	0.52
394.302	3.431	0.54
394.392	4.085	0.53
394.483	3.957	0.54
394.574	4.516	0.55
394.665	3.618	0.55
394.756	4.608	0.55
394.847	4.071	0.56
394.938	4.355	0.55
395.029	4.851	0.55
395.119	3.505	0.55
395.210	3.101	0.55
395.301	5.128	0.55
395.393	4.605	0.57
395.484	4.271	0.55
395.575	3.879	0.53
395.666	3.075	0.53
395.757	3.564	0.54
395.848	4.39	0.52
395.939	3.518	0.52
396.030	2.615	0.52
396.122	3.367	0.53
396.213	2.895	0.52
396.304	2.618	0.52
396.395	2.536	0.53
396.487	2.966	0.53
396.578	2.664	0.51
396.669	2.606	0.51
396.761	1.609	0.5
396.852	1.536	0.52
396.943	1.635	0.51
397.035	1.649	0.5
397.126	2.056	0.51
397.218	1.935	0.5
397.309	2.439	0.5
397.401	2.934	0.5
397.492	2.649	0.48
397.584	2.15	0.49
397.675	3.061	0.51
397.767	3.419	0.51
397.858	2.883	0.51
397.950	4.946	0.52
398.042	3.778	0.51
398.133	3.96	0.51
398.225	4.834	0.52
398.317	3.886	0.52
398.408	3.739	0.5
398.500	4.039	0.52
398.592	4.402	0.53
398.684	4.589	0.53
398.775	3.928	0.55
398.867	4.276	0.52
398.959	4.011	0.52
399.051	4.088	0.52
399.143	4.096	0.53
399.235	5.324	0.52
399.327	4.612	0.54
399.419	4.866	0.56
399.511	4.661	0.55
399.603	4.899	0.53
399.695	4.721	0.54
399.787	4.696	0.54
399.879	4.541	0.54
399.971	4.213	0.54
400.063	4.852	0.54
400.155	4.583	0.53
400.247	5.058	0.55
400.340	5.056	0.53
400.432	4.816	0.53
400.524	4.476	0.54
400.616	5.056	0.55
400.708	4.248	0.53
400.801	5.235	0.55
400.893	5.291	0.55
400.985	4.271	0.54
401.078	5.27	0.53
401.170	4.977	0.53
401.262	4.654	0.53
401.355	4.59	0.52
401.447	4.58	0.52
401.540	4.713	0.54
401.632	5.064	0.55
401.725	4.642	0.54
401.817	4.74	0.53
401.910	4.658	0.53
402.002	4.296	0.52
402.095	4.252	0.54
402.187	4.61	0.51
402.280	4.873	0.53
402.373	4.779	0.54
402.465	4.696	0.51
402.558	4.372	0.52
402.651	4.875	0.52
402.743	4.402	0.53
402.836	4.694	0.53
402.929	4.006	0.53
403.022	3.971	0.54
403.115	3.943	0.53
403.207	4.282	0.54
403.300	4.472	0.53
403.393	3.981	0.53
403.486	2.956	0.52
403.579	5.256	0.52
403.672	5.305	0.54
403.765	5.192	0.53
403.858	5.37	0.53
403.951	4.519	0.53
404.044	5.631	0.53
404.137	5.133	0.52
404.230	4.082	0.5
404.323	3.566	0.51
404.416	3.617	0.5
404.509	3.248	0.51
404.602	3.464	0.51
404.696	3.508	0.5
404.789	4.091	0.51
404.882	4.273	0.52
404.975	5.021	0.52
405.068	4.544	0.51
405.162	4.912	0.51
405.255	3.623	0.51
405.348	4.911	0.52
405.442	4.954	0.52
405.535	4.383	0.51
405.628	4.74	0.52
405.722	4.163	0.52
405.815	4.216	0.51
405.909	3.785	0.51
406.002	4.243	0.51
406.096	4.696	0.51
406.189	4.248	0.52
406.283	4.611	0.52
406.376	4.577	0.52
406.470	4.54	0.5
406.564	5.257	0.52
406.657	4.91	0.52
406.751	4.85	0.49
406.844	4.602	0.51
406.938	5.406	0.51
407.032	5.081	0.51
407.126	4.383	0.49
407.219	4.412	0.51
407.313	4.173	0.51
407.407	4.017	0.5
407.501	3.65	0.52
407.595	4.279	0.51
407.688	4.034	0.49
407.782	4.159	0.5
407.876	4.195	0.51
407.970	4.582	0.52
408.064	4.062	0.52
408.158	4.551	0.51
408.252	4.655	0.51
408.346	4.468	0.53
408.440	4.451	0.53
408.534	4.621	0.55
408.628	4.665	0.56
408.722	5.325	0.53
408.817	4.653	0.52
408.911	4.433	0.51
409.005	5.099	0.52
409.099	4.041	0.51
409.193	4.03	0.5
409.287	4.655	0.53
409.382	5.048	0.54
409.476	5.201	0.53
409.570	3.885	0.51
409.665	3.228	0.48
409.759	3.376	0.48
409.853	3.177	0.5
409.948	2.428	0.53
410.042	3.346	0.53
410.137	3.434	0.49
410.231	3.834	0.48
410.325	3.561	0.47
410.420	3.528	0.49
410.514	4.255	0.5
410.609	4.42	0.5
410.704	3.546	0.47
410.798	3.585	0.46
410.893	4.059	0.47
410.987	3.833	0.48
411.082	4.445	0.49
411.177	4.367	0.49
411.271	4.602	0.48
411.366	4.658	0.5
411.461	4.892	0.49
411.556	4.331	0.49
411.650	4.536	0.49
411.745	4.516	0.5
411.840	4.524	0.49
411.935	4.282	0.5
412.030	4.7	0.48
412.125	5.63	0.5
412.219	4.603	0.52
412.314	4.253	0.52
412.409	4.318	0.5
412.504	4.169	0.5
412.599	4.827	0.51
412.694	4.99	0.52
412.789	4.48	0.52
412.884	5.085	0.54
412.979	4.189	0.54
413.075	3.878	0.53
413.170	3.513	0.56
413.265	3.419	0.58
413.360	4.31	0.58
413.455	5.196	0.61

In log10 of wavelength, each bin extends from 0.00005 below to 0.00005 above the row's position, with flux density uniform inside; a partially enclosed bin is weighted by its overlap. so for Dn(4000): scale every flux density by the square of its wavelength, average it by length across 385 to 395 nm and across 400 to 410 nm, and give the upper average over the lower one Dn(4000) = 1.3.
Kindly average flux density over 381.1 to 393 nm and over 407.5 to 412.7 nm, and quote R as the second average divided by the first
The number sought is 1.18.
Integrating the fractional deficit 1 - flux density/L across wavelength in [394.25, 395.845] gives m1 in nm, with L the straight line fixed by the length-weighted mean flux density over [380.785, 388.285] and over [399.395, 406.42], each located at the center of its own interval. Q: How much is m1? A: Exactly 0.04 nm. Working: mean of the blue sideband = 3.61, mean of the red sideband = 4.53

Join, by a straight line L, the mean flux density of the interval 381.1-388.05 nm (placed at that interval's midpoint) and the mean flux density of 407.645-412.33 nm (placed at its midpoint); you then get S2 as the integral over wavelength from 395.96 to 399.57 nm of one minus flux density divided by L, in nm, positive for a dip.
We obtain 0.54 nm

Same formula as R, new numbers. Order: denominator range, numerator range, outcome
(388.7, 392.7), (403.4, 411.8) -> 1.18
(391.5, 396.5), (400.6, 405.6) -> 1.29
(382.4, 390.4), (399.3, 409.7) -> 1.30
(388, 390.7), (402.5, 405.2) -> 1.28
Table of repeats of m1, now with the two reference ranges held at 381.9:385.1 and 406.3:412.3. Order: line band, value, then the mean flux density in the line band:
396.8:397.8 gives 0.40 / 2.3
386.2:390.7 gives -0.23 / 3.61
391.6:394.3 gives 0.24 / 3.31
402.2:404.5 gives -0.23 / 4.48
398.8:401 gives -0.41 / 4.66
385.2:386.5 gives -0.19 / 3.82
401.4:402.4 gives -0.16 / 4.65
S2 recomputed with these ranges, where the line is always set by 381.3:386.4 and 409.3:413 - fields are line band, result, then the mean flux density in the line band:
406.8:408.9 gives -0.18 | 4.47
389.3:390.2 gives 0.03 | 3.49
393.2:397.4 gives 0.67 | 3.17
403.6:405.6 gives -0.21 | 4.46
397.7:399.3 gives -0.11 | 4.12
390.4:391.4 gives -0.12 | 4.08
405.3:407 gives -0.23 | 4.62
